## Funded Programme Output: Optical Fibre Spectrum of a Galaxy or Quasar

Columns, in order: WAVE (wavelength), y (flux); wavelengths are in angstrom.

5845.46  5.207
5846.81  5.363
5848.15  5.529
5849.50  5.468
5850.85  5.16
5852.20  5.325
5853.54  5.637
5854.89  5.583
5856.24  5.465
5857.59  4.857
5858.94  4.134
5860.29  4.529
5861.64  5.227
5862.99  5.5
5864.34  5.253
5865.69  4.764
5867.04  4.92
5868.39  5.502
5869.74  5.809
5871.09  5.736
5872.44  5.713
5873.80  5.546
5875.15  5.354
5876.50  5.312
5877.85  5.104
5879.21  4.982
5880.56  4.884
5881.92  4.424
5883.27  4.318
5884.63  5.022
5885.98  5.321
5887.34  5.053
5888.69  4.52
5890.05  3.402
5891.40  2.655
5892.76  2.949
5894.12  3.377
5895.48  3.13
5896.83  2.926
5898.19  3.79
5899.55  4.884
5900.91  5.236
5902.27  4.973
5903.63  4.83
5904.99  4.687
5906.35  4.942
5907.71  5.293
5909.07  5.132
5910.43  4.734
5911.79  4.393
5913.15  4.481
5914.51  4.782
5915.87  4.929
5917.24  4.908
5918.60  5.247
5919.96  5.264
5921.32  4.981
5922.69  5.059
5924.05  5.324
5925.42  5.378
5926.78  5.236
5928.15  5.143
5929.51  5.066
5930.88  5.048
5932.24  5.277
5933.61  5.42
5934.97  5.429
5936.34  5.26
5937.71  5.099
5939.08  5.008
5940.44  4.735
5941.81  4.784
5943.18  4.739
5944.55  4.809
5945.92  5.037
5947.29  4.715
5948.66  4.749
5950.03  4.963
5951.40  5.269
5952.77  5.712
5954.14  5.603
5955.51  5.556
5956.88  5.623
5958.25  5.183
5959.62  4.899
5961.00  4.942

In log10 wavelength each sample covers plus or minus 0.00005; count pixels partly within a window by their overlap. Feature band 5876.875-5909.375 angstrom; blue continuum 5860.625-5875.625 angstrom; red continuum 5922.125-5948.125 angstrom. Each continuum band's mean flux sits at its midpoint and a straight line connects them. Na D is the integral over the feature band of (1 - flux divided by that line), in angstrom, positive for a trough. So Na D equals 5.3 angstrom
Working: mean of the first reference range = 5.37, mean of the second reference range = 5.08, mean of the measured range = 4.41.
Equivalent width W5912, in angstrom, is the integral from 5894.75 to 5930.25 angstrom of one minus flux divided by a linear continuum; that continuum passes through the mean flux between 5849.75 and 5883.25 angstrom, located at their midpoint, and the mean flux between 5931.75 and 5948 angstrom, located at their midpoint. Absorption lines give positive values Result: 2.0 angstrom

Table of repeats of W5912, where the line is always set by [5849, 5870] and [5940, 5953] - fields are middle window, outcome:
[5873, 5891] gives 1.0 angstrom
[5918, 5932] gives -0.5 angstrom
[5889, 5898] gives 3.4 angstrom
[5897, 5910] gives 0.7 angstrom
